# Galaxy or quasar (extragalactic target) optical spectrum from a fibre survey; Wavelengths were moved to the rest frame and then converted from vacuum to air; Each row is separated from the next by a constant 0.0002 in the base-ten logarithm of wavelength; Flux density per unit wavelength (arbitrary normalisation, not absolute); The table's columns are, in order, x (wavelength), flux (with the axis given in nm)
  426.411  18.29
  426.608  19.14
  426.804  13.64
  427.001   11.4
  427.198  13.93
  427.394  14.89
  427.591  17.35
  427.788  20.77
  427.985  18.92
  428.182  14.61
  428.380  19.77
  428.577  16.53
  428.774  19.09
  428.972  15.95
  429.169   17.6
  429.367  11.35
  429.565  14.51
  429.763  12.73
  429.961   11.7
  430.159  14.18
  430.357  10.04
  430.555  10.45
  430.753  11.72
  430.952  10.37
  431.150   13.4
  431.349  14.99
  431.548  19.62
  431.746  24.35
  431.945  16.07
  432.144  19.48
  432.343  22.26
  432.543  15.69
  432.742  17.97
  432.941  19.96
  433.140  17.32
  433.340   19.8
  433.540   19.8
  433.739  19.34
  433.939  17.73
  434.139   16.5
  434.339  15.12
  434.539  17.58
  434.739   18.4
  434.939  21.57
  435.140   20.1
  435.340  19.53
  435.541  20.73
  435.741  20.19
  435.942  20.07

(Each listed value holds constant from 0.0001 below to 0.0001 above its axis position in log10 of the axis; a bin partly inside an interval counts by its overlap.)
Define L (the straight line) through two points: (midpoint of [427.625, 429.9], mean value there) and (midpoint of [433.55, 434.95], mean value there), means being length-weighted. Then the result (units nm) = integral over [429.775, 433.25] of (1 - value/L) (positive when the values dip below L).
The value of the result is 0.29 nm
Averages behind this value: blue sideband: 16.5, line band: 15.8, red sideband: 17.9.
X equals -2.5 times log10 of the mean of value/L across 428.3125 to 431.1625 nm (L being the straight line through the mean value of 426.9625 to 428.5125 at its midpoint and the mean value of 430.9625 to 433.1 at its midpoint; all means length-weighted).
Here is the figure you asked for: 0.23 mag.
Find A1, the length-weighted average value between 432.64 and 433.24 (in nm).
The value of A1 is 18.4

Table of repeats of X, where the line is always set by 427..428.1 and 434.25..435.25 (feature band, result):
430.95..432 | 0.041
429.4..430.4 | 0.334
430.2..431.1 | 0.500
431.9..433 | -0.040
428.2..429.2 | -0.038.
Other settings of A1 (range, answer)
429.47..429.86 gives 13.6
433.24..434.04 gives 19.2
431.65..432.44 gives 20.5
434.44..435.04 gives 19.2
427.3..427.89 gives 17.7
